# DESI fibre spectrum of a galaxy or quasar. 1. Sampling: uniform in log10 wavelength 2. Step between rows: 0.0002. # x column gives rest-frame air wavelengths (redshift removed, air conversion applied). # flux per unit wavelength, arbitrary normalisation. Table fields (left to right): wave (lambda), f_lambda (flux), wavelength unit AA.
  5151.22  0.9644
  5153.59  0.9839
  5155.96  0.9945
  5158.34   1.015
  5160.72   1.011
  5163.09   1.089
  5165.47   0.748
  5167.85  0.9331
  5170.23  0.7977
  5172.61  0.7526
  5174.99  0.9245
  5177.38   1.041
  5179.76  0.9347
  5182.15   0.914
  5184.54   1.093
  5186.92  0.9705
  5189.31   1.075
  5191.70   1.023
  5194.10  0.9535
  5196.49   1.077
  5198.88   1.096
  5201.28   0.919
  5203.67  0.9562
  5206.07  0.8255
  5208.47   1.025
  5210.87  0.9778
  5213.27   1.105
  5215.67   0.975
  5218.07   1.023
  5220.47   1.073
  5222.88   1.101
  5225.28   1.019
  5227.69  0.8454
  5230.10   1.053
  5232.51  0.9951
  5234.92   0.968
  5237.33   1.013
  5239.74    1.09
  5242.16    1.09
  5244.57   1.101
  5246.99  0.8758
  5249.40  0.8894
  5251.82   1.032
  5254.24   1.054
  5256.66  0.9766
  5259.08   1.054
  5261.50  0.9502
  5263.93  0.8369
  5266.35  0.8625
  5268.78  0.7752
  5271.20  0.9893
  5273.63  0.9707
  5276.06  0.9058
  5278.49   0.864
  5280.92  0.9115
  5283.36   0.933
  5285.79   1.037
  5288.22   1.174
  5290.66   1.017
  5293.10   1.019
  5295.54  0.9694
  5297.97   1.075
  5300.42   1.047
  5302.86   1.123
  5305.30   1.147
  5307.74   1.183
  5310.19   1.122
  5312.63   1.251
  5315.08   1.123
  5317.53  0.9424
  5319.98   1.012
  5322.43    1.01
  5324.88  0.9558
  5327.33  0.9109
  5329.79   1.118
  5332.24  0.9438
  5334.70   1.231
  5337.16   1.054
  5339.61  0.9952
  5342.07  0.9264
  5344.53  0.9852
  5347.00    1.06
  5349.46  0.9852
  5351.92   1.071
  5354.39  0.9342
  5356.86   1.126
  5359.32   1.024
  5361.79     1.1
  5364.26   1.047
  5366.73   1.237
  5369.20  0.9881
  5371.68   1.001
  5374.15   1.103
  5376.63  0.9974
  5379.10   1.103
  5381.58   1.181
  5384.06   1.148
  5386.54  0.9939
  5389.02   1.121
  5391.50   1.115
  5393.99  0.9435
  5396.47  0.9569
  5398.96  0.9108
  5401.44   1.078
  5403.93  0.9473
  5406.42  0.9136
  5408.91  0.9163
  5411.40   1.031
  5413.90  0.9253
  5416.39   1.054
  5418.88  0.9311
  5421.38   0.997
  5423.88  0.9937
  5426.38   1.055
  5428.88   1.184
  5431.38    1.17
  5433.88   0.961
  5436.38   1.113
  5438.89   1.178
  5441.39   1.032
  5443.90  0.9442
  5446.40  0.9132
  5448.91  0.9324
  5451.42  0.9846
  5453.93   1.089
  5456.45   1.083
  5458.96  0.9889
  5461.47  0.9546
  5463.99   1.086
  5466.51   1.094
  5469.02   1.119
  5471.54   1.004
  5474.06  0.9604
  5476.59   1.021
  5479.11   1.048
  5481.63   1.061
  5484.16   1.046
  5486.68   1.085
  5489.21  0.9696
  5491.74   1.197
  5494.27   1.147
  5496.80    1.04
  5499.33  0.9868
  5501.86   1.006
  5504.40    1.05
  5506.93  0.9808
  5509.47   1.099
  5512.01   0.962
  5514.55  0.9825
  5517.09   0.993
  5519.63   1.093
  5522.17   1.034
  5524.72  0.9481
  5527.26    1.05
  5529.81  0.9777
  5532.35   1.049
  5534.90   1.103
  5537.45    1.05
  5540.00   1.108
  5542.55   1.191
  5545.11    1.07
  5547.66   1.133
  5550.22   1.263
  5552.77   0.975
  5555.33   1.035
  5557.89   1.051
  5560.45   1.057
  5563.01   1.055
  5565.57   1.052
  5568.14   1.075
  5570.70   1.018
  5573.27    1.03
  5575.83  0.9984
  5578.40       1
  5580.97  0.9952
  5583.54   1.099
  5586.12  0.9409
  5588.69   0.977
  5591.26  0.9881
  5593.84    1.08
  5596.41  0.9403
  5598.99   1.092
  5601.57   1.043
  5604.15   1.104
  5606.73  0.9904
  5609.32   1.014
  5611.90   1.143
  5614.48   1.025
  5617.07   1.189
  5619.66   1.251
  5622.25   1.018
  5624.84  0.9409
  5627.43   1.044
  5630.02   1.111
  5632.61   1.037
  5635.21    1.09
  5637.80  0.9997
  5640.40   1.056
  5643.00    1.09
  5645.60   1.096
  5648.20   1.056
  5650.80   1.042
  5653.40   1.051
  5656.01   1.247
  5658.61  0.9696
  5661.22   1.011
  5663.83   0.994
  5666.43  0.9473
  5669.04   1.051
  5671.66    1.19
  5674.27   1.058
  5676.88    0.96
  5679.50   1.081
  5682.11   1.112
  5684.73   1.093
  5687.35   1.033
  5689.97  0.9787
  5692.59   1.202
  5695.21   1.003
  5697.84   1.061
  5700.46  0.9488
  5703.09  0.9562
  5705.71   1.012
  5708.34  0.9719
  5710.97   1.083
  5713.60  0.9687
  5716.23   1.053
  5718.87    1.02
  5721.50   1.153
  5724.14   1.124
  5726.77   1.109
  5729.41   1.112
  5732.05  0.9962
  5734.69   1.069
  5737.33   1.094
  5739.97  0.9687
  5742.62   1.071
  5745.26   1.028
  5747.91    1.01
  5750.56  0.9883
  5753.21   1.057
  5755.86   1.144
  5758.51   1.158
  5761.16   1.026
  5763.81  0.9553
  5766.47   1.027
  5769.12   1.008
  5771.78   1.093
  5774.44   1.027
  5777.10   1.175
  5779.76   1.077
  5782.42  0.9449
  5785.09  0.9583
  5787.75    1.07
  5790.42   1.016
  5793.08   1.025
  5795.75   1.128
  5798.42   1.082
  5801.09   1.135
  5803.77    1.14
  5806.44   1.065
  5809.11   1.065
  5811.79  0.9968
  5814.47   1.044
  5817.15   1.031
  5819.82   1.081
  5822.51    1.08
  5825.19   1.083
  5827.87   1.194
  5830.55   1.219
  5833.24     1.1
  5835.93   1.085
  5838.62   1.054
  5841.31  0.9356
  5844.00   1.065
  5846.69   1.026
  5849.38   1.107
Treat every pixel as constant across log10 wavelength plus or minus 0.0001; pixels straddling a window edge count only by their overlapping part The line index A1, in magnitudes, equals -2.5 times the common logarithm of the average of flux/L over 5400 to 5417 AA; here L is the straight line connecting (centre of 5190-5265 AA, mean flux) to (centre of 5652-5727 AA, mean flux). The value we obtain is 0.05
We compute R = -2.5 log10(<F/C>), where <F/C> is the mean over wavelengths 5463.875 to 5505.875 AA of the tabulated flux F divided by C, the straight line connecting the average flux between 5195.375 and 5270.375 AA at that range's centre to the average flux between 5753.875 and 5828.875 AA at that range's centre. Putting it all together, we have -0.03 mag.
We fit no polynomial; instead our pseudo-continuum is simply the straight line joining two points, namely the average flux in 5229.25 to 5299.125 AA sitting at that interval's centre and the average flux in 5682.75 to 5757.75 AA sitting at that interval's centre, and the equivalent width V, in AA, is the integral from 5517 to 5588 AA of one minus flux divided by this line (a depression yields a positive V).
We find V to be -2.0 AA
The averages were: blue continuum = 0.982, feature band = 1.05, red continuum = 1.05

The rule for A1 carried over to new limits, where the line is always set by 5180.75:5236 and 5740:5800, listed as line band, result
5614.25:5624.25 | -0.08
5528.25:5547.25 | -0.05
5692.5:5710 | 0.03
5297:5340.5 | -0.06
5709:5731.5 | -0.03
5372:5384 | -0.08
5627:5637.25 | -0.03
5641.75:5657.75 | -0.06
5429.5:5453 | -0.01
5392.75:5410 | 0.07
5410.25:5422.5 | 0.03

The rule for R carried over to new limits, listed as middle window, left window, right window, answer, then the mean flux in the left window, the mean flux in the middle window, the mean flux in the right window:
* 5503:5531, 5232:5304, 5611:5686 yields 0.03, 0.986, 1.02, 1.07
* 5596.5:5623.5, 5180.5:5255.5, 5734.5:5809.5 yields -0.04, 1.01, 1.08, 1.06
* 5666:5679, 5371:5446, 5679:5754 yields -0.01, 1.03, 1.05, 1.05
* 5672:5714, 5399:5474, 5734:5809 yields 0.01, 1.02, 1.04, 1.06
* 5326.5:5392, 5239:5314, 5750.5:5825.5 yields -0.04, 1.01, 1.06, 1.06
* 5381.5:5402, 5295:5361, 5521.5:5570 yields 0.01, 1.05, 1.04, 1.07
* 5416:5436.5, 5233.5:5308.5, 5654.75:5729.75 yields -0.03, 0.997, 1.05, 1.05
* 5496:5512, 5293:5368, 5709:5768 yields 0.04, 1.06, 1.02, 1.05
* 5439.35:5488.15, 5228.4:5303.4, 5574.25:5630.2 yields -0.01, 0.987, 1.03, 1.04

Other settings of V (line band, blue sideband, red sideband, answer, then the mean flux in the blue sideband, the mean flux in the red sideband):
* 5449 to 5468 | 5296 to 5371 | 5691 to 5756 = 0.33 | 1.06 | 1.05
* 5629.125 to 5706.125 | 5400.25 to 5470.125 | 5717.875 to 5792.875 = -0.49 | 1.02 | 1.05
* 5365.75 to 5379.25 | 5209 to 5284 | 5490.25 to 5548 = -0.71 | 0.978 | 1.05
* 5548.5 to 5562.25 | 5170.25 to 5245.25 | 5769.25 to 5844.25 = -0.51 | 0.997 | 1.07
